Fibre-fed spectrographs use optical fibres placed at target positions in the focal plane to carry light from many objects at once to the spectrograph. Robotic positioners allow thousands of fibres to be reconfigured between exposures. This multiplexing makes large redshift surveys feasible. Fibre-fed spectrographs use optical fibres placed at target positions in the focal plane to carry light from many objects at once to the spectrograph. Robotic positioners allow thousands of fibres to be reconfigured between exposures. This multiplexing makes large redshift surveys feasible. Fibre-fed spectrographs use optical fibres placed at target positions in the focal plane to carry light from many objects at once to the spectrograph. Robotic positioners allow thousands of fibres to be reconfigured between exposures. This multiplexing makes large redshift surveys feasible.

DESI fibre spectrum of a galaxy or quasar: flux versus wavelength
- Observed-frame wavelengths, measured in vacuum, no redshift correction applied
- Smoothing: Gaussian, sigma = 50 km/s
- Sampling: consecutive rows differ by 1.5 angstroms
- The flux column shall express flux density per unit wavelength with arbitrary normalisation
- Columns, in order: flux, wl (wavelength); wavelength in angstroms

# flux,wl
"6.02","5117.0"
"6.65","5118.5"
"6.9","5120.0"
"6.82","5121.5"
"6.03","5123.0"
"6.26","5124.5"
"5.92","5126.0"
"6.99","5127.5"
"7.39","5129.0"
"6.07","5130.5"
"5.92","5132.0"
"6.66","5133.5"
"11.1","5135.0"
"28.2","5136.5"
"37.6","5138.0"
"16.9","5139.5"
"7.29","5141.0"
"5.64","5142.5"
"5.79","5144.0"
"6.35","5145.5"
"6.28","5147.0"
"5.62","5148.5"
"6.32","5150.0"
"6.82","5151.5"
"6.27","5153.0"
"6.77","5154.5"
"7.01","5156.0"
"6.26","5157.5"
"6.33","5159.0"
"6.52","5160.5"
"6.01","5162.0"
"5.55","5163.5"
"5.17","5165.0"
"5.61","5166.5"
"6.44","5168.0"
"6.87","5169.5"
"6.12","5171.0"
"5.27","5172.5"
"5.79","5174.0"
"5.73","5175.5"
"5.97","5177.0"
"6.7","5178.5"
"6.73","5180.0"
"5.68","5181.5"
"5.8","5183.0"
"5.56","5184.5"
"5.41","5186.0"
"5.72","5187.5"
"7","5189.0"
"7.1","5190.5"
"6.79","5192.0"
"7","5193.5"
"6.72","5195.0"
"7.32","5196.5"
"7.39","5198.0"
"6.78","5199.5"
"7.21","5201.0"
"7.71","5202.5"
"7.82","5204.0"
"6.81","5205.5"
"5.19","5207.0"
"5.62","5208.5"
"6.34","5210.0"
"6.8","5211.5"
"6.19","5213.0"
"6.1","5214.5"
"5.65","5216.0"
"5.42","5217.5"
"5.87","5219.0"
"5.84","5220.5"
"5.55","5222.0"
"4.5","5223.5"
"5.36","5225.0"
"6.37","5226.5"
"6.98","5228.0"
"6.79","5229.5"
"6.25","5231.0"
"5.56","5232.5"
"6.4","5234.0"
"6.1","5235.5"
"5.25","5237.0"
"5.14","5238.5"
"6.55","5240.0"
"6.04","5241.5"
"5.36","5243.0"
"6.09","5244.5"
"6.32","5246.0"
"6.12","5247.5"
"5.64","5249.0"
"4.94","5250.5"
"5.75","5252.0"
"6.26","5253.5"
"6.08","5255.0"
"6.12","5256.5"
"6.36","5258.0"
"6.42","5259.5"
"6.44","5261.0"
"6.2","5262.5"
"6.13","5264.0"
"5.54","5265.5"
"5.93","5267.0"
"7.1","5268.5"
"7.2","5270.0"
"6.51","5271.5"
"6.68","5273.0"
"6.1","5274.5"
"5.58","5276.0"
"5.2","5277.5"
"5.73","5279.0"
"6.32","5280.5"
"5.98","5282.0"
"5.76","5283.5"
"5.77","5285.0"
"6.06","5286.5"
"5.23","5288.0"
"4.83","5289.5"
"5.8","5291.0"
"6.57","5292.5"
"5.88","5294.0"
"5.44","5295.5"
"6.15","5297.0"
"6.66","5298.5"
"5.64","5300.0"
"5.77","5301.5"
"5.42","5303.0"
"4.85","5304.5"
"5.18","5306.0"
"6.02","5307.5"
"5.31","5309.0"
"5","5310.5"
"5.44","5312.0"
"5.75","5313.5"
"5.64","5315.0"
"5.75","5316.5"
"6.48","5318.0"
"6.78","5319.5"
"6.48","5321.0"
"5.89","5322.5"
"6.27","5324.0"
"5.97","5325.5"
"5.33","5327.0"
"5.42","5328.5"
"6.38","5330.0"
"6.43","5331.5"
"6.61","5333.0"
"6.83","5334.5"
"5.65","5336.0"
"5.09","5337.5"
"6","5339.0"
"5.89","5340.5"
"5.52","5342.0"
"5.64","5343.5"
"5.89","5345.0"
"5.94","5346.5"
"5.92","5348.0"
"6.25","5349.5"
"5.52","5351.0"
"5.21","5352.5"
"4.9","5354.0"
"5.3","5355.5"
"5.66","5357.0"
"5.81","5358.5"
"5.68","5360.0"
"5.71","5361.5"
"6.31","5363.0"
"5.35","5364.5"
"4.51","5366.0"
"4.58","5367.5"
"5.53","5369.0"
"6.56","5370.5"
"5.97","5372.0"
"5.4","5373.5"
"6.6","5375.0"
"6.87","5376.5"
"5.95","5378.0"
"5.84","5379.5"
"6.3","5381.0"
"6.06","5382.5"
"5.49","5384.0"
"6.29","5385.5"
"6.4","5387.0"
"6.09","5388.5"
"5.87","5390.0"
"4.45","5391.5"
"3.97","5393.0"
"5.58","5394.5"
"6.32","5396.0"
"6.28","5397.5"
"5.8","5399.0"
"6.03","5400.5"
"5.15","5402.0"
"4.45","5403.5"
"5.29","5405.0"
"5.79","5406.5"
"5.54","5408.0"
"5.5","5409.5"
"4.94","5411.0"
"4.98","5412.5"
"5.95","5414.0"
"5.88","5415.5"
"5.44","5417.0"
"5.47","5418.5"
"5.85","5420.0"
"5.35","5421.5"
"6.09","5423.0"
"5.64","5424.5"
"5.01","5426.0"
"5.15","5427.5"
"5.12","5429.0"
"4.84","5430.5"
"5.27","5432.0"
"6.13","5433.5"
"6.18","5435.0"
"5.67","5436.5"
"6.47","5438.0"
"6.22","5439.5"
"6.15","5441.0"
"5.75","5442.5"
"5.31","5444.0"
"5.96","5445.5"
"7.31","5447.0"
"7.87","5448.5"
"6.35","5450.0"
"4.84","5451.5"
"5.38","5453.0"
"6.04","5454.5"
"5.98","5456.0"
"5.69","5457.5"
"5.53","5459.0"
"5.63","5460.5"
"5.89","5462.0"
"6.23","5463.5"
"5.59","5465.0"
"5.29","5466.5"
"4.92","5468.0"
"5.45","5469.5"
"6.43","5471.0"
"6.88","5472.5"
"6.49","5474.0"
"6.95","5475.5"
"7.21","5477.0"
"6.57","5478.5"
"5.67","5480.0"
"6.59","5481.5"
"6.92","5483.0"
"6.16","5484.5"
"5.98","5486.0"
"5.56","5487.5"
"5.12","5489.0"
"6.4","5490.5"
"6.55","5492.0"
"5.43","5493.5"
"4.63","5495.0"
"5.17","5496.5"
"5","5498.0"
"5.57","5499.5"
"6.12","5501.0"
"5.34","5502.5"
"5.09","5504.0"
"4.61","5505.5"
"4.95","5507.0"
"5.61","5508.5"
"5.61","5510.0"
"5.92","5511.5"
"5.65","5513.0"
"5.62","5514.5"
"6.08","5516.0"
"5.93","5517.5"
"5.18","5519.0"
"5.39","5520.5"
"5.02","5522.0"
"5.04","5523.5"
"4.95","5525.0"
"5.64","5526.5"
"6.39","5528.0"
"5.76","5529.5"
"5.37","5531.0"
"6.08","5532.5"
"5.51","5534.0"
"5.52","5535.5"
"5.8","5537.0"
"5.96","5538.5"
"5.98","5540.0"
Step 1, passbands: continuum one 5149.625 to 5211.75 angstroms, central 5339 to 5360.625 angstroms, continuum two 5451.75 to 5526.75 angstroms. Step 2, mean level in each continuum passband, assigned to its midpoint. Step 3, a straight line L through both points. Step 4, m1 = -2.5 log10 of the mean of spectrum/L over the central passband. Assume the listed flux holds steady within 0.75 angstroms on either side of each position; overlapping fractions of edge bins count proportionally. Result 0.07 mag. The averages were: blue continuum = 6.38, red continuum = 5.73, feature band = 5.66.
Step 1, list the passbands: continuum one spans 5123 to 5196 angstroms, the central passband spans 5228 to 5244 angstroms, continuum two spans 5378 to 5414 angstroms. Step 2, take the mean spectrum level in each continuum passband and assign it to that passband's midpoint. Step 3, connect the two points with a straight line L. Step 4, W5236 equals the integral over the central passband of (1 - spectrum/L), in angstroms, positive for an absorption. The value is 2.30 angstroms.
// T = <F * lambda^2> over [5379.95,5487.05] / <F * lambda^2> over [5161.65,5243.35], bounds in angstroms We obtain 1.03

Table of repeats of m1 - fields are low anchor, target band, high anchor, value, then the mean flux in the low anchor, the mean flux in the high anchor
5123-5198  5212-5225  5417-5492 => 0.28 mag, 7.66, 5.93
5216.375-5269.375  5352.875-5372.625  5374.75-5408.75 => 0.05 mag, 5.97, 5.74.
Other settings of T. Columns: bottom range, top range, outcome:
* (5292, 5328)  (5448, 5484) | 1.11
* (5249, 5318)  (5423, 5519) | 1.06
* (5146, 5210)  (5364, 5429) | 0.96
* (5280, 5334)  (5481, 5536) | 1.03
